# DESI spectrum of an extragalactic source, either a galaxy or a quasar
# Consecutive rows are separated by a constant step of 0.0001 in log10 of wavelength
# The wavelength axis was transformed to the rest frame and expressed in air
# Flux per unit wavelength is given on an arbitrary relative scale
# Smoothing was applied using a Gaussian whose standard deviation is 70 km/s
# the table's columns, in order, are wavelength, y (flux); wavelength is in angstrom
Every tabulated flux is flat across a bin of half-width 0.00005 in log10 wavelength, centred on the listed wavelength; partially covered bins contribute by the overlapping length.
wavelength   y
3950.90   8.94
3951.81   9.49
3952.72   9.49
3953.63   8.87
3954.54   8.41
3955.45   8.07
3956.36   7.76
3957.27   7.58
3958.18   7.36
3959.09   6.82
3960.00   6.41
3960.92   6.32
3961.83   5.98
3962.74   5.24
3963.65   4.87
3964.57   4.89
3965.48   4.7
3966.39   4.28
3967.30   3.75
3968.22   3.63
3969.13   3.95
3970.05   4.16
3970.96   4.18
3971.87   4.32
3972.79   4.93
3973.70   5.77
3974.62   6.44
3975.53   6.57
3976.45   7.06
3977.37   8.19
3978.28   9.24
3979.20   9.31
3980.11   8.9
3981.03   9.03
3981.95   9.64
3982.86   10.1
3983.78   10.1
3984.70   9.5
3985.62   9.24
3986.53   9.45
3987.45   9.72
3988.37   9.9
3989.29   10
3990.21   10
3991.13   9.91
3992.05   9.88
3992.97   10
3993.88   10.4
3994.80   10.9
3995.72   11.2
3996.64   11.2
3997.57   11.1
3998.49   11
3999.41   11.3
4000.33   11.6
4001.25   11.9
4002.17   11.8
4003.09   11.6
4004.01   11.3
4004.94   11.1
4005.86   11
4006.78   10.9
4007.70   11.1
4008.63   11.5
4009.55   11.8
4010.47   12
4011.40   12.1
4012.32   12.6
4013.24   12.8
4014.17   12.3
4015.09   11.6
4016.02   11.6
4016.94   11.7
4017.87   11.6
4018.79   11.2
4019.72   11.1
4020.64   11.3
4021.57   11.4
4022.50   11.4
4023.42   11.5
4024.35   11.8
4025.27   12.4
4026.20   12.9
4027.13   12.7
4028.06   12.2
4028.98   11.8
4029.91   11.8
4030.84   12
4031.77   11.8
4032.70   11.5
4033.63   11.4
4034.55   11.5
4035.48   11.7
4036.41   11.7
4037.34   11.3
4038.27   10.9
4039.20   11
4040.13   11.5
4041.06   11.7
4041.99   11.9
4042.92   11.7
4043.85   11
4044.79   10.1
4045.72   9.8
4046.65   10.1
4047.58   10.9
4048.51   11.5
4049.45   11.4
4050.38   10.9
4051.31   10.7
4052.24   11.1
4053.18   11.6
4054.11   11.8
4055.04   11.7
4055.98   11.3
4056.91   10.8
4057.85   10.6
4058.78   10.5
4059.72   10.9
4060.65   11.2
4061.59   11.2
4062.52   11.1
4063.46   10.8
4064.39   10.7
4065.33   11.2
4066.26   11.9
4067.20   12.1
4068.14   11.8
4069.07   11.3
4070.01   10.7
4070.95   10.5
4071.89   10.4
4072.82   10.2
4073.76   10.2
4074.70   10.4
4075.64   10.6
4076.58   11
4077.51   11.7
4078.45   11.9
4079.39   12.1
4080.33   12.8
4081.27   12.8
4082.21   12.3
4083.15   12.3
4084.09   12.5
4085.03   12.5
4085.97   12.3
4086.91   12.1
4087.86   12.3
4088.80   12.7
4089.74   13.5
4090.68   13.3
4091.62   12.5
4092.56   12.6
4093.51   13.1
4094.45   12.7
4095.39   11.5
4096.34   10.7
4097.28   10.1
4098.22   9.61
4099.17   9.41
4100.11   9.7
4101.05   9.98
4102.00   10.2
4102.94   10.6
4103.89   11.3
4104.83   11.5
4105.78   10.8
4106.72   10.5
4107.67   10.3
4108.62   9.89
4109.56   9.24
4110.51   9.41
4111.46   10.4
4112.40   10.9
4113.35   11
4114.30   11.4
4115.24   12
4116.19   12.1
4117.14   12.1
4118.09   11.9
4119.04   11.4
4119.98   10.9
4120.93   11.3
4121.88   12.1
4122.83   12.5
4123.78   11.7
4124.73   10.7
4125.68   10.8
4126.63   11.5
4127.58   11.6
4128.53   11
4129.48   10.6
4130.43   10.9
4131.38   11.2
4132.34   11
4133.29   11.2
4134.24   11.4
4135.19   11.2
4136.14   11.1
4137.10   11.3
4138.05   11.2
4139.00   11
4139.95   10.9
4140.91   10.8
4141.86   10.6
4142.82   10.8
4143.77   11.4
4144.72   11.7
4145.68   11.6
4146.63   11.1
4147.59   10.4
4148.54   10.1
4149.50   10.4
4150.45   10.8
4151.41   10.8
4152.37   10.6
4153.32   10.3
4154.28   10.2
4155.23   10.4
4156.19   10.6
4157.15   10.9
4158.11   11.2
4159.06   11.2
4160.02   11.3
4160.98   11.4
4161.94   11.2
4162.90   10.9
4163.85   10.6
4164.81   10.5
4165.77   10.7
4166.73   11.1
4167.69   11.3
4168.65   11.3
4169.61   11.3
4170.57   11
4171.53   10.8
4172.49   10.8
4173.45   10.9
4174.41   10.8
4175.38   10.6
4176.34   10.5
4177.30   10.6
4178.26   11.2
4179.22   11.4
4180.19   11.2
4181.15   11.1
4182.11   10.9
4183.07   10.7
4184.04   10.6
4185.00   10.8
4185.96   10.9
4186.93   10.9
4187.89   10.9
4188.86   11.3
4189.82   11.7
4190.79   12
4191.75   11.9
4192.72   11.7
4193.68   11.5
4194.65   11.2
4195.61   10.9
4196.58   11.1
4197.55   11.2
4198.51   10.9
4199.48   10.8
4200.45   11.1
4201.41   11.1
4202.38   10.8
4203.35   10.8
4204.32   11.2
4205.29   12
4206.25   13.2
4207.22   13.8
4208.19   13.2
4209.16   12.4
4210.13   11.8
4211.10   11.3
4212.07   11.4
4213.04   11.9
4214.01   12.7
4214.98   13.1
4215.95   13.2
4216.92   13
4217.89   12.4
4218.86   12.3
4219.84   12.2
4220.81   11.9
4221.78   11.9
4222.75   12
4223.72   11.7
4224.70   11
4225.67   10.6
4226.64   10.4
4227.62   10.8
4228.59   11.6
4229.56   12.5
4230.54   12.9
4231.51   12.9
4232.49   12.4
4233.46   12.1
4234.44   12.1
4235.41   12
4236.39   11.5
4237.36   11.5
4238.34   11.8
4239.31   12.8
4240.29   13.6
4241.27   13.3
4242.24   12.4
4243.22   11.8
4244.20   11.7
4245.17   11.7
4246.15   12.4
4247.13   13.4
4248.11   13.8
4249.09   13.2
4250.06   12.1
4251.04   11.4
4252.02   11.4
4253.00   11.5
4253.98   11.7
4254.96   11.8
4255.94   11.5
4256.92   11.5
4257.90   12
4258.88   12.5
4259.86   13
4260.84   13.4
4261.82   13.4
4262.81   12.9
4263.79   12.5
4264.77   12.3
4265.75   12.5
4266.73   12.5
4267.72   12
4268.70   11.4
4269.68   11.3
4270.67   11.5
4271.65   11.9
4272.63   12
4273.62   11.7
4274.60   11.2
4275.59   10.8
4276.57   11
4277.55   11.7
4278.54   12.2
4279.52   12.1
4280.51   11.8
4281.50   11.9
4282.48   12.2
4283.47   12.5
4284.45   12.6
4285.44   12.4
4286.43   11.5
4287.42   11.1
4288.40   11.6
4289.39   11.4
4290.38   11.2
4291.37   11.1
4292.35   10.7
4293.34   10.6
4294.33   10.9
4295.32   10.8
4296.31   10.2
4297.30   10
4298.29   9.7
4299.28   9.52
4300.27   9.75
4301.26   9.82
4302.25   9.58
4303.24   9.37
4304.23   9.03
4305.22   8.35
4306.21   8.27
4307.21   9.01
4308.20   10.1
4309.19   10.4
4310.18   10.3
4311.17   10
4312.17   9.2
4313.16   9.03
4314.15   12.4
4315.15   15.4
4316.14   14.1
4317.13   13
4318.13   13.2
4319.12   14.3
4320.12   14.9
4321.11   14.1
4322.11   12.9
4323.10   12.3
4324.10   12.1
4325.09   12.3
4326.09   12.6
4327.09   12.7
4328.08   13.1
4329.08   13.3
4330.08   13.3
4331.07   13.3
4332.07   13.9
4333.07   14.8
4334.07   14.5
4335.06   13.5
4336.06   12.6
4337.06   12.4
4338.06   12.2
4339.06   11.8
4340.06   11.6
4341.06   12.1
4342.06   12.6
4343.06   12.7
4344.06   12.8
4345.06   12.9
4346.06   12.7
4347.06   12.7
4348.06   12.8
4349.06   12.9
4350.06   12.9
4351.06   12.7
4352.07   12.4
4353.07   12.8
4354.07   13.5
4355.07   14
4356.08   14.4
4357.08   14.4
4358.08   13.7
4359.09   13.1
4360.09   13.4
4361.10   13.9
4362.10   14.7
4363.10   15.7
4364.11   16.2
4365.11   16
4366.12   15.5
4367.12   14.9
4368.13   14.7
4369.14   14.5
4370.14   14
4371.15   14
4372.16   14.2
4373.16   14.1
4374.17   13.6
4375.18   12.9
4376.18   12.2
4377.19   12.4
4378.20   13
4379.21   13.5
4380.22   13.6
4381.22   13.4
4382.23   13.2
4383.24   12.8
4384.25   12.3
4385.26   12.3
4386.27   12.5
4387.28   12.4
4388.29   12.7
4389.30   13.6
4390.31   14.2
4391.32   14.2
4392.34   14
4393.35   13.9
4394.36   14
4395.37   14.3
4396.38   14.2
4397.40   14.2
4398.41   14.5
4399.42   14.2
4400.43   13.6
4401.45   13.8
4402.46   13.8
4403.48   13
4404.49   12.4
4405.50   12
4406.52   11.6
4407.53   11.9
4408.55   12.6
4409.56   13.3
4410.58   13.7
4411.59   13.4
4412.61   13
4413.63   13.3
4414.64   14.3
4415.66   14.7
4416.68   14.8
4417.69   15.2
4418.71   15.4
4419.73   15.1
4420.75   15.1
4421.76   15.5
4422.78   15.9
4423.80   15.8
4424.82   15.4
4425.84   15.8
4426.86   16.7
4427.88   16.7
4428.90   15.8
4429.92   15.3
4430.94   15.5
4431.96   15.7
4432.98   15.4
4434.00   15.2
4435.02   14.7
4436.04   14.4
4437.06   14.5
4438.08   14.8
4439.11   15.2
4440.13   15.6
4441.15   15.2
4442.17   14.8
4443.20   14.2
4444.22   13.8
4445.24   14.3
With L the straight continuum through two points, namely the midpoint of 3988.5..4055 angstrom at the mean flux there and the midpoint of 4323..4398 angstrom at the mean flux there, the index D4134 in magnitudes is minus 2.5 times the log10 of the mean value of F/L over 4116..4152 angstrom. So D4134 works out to 0.08 mag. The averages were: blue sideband 11.4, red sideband 13.4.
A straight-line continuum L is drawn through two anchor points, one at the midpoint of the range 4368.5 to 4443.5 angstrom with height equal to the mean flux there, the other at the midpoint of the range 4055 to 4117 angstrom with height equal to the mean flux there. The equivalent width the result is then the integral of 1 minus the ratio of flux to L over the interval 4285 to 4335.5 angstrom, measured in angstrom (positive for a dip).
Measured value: 6.4 angstrom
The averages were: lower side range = 11.3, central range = 11.6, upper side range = 14.1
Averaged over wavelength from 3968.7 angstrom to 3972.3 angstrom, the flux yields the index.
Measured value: 4.16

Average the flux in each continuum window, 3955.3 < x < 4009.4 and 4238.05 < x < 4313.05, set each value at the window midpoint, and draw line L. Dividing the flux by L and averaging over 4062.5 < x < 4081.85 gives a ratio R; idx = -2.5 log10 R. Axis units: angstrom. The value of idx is -0.20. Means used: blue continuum 8.47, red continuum 11.4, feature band 11.3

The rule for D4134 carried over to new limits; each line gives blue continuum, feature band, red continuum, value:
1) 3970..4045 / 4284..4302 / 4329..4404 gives 0.19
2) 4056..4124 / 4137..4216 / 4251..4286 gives 0.04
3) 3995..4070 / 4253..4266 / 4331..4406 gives 0.04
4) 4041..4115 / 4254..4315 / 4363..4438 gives 0.17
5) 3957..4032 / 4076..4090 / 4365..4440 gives -0.17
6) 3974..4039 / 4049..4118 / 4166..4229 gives -0.02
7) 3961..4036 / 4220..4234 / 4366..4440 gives 0.04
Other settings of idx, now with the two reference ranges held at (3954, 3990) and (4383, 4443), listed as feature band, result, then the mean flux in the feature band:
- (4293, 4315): 0.250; 9.91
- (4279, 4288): 0.012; 12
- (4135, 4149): -0.121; 11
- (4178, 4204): -0.048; 11.1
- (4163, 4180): -0.059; 10.9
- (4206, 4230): -0.094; 12.1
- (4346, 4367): -0.043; 13.9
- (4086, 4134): -0.203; 11.2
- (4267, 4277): 0.043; 11.5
